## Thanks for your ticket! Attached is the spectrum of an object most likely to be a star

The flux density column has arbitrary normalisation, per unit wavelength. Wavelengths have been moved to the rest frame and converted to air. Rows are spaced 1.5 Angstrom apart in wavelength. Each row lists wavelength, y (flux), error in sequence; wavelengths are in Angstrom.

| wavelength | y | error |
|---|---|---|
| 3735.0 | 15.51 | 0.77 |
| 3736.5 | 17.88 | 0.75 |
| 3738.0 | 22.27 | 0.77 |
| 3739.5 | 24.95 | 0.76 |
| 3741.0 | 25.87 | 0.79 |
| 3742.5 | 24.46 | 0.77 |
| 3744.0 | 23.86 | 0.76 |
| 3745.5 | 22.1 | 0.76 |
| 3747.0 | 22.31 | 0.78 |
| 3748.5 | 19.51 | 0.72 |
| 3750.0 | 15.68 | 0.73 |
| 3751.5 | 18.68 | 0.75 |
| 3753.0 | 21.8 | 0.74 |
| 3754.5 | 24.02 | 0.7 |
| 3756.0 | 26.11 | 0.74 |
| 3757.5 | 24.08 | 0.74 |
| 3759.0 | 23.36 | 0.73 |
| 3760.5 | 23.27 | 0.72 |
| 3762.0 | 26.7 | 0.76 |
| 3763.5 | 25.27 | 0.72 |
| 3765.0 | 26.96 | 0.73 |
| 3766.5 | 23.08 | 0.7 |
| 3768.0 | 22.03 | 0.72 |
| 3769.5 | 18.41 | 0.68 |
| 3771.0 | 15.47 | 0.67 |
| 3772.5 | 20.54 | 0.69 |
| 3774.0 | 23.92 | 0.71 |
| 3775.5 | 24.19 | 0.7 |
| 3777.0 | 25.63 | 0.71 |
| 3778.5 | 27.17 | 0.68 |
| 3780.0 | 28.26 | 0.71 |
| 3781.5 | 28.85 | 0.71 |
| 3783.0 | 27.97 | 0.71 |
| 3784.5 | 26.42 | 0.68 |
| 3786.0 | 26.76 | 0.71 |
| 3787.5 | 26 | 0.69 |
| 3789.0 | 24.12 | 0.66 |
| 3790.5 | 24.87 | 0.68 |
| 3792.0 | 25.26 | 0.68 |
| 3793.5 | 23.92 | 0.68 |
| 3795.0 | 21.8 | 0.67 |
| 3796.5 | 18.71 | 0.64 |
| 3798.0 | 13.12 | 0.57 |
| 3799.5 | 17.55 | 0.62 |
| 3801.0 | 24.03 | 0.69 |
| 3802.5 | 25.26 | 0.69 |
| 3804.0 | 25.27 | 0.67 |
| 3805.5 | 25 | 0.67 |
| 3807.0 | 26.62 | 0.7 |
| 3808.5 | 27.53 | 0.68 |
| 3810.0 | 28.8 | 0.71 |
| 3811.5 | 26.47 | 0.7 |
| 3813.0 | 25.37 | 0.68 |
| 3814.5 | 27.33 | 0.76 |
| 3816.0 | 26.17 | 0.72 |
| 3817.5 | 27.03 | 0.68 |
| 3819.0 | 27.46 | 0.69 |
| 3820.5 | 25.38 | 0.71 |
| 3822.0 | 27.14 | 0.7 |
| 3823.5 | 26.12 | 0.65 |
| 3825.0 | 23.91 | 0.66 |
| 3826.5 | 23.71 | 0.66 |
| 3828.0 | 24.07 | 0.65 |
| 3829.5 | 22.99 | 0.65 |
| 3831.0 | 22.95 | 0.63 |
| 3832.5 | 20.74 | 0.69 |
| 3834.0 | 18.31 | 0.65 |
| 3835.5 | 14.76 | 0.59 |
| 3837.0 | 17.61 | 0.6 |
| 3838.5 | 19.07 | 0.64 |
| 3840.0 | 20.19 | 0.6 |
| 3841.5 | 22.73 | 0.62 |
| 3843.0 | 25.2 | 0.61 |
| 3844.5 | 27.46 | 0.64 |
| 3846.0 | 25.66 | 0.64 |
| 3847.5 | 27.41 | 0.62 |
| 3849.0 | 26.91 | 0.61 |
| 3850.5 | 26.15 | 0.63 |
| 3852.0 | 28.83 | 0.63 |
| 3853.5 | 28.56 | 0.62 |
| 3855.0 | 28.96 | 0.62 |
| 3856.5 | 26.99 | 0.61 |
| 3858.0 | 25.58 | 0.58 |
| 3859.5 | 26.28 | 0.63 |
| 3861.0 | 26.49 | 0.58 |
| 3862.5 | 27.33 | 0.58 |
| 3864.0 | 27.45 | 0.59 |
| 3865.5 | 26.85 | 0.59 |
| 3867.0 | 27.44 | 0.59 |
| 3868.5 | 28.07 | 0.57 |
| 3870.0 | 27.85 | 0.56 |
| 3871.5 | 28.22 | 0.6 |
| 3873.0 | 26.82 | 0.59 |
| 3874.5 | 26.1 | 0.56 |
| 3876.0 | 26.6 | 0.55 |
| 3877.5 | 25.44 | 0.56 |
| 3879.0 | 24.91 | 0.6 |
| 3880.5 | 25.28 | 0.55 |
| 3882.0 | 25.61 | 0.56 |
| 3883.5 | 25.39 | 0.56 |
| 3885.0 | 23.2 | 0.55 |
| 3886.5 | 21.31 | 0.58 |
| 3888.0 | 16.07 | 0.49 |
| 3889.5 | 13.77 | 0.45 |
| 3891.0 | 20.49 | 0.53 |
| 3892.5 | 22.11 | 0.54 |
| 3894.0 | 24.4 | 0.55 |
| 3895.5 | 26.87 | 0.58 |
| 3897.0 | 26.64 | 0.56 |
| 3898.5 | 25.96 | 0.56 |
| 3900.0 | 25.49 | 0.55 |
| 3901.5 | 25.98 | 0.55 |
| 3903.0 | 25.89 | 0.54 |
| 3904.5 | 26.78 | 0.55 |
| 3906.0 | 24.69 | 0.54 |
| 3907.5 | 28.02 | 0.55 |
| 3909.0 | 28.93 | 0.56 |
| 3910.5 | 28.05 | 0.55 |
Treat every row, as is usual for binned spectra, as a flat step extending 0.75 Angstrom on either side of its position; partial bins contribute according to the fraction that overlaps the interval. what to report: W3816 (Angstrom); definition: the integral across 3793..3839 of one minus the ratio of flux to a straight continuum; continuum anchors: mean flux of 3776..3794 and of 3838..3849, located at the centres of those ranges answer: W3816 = 3.3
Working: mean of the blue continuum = 26.3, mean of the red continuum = 24.3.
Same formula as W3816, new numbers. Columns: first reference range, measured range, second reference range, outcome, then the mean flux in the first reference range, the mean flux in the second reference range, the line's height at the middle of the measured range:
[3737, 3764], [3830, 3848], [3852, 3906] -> 2.1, 22.9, 25.4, 24.6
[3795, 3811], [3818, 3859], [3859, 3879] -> 1.5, 23.2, 26.9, 25.2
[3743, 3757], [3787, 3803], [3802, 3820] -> 2.0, 21.7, 26.5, 25.3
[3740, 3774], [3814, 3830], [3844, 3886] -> -0.4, 22.5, 26.7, 25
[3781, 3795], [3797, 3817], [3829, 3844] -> -0.7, 25.7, 20.5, 23.7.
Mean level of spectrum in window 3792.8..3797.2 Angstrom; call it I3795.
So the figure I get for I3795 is 21.5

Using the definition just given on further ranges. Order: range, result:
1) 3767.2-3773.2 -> 19.1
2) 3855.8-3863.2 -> 26.5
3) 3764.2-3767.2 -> 25.1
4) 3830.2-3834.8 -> 20.6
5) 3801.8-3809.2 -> 25.9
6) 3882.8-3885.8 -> 24.2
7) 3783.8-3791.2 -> 25.6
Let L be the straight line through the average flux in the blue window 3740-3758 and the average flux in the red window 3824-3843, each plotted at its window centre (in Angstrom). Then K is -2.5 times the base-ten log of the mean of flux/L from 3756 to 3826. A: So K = -0.131 mag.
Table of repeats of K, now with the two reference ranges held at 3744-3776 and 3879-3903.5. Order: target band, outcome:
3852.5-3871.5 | -0.181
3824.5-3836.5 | 0.078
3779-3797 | -0.129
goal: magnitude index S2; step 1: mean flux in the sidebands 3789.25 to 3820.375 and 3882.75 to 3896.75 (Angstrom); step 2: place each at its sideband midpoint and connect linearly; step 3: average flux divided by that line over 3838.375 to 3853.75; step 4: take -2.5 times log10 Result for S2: -0.11 mag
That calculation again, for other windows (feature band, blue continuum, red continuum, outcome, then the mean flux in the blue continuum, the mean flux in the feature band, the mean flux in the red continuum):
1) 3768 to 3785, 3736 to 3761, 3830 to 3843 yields -0.12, 22.4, 24.1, 19.9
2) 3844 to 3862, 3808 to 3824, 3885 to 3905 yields -0.08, 26.8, 27.1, 23.2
